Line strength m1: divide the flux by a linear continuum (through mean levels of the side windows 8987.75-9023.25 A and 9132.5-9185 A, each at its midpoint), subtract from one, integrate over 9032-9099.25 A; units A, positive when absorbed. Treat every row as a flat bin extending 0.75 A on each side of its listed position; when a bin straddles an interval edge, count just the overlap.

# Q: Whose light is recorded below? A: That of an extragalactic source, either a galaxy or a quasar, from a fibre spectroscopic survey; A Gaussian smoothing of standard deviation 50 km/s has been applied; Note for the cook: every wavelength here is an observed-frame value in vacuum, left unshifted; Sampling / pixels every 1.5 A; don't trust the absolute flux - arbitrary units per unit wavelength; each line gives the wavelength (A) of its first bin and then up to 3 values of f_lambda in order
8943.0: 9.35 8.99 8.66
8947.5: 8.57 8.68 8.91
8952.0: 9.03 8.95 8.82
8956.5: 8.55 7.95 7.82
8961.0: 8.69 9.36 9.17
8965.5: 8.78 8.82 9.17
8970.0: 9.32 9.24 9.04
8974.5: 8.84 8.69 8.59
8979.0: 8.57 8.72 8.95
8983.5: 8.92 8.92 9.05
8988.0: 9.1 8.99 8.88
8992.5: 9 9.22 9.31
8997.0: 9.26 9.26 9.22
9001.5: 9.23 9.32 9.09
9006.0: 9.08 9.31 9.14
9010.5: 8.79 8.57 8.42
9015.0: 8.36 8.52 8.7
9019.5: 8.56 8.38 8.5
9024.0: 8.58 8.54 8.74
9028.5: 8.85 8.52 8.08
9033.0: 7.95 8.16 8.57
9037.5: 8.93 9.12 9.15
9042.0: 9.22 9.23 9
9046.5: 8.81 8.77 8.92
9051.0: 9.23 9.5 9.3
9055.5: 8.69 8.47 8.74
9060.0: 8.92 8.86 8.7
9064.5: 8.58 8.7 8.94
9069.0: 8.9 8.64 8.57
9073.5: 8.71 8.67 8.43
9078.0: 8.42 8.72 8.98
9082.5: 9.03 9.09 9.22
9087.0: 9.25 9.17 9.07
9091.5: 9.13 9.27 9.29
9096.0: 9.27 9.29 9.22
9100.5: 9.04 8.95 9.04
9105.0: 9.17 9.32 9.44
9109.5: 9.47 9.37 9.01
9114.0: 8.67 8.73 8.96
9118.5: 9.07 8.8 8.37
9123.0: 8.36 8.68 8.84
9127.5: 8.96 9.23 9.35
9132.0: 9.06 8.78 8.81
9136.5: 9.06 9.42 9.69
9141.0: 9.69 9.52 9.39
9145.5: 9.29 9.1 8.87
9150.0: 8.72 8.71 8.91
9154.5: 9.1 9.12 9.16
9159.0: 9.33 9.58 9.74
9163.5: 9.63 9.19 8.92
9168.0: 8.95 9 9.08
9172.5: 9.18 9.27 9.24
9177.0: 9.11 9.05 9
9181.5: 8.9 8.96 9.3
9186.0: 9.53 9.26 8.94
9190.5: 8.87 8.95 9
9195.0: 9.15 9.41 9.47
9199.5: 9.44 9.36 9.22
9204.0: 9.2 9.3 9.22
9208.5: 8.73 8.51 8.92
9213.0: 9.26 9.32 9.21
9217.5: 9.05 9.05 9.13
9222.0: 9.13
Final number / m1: 0.9 A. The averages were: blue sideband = 8.92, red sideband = 9.16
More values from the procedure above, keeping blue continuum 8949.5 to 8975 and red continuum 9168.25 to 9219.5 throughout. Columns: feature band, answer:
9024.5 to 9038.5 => 0.69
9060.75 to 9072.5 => 0.31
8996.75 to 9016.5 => -0.17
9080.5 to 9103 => -0.36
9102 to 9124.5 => 0.15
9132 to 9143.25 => -0.25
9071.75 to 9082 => 0.38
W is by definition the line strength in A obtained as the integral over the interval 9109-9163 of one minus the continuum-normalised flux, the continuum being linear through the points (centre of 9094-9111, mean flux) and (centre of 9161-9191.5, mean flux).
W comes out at 0.7 A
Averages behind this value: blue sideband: 9.23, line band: 9.08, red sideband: 9.16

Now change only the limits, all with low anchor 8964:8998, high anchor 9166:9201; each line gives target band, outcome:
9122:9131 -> 0.21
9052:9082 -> 0.92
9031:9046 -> 0.45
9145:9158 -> 0.17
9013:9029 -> 0.80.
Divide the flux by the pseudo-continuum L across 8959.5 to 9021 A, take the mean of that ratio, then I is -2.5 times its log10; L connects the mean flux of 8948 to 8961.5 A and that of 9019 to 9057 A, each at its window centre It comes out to -0.03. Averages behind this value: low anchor 8.6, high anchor 8.77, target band 8.93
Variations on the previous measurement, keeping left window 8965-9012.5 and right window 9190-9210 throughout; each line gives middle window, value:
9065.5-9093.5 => 0.02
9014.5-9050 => 0.05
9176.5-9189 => 0.00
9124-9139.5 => 0.01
